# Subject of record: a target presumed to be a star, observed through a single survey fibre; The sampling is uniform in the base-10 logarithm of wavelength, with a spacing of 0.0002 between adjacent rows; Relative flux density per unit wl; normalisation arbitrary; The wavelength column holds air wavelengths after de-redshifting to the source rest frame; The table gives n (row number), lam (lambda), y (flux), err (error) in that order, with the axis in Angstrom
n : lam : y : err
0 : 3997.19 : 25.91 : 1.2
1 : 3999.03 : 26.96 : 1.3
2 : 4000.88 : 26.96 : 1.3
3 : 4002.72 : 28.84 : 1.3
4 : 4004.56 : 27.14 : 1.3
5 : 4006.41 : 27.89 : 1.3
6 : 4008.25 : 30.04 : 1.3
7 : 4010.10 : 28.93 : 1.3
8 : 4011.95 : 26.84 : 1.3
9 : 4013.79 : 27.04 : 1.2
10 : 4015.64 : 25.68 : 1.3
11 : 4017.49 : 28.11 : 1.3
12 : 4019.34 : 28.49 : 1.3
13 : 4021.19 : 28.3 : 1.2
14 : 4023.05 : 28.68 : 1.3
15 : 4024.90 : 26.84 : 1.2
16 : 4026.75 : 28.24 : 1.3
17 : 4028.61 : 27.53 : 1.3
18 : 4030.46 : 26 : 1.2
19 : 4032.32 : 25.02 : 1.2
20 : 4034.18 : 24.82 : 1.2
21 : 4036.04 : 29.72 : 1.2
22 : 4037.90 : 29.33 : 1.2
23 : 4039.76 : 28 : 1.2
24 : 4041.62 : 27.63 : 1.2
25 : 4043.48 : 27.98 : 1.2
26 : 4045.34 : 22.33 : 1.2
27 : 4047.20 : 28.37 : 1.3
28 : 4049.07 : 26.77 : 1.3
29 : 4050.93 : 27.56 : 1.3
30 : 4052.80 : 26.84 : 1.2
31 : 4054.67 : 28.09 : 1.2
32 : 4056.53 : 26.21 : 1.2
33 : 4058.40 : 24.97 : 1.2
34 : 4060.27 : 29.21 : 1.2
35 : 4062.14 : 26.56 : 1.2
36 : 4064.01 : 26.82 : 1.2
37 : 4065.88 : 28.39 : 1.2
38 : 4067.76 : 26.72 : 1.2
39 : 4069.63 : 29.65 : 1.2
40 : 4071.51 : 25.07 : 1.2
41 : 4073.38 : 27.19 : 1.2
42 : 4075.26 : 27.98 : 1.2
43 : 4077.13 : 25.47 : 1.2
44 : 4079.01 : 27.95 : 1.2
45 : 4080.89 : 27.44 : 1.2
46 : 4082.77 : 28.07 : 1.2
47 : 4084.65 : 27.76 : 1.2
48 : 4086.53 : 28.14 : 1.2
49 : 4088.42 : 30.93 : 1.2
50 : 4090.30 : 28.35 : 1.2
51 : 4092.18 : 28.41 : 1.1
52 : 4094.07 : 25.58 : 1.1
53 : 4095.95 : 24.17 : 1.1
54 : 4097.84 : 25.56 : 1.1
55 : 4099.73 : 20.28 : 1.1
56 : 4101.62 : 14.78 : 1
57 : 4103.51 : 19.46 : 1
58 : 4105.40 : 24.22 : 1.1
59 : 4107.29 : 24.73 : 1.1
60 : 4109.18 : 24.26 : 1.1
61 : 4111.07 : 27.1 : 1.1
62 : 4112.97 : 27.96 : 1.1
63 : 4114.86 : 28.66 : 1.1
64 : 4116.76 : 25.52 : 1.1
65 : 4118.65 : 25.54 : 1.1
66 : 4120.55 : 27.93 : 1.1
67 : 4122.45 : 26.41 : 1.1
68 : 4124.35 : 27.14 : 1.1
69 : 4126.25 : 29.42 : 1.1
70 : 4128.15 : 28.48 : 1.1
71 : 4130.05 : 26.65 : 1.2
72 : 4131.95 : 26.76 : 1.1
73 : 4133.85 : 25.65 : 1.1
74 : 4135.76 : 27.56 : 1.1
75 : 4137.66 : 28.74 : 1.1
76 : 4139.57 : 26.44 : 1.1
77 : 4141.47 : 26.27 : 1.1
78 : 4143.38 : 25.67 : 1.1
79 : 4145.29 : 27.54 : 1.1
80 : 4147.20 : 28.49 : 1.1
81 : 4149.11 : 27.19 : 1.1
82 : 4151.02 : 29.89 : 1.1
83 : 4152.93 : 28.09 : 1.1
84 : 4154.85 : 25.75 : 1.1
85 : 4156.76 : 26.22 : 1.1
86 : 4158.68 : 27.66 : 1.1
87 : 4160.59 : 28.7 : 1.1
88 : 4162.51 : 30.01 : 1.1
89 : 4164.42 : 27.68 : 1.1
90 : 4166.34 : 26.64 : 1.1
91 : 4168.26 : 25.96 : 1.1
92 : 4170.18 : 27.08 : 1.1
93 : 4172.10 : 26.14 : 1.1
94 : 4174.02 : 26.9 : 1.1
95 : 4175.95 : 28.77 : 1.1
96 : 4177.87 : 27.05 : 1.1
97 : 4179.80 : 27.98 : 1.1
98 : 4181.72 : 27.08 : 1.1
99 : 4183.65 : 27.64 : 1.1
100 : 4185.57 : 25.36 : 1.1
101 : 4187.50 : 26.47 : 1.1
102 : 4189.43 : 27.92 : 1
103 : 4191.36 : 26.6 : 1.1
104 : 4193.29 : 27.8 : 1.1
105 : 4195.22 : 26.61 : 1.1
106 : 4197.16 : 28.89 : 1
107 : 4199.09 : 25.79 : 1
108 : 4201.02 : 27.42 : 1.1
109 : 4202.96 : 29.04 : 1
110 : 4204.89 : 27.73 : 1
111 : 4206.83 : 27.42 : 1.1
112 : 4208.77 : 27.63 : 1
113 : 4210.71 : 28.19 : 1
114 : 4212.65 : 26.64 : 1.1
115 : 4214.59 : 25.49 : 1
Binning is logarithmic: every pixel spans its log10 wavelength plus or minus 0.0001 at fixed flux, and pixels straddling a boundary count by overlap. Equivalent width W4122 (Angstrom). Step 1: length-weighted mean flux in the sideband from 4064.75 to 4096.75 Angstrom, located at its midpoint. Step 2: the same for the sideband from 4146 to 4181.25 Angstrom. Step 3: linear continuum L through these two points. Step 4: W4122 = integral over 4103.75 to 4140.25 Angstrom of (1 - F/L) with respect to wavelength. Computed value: 1.2 Angstrom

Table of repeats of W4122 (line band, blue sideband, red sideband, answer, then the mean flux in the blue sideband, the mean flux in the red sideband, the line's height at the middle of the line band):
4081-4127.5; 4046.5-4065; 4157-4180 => 2.4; 27.1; 27.5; 27.3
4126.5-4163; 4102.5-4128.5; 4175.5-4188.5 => -1.2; 26.1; 27.1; 26.6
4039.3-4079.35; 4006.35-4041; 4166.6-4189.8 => 0.6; 27.7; 27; 27.5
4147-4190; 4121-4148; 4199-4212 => 0.1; 27.2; 27.7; 27.5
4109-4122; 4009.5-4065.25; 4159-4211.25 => 0.2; 27.2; 27.4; 27.3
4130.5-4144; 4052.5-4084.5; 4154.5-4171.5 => 0.3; 27.2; 27.3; 27.3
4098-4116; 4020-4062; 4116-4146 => 2.3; 27.2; 27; 27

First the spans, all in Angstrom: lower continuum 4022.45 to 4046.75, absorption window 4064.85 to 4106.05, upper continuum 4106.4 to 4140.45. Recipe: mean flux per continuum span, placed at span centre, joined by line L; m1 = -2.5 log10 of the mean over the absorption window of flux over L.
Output 0.04 mag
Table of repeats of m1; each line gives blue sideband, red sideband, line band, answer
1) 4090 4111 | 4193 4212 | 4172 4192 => -0.01 mag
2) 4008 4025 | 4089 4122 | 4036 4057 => -0.02 mag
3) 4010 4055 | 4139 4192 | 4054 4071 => 0.00 mag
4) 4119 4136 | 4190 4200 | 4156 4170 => -0.01 mag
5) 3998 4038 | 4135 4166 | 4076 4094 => -0.01 mag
